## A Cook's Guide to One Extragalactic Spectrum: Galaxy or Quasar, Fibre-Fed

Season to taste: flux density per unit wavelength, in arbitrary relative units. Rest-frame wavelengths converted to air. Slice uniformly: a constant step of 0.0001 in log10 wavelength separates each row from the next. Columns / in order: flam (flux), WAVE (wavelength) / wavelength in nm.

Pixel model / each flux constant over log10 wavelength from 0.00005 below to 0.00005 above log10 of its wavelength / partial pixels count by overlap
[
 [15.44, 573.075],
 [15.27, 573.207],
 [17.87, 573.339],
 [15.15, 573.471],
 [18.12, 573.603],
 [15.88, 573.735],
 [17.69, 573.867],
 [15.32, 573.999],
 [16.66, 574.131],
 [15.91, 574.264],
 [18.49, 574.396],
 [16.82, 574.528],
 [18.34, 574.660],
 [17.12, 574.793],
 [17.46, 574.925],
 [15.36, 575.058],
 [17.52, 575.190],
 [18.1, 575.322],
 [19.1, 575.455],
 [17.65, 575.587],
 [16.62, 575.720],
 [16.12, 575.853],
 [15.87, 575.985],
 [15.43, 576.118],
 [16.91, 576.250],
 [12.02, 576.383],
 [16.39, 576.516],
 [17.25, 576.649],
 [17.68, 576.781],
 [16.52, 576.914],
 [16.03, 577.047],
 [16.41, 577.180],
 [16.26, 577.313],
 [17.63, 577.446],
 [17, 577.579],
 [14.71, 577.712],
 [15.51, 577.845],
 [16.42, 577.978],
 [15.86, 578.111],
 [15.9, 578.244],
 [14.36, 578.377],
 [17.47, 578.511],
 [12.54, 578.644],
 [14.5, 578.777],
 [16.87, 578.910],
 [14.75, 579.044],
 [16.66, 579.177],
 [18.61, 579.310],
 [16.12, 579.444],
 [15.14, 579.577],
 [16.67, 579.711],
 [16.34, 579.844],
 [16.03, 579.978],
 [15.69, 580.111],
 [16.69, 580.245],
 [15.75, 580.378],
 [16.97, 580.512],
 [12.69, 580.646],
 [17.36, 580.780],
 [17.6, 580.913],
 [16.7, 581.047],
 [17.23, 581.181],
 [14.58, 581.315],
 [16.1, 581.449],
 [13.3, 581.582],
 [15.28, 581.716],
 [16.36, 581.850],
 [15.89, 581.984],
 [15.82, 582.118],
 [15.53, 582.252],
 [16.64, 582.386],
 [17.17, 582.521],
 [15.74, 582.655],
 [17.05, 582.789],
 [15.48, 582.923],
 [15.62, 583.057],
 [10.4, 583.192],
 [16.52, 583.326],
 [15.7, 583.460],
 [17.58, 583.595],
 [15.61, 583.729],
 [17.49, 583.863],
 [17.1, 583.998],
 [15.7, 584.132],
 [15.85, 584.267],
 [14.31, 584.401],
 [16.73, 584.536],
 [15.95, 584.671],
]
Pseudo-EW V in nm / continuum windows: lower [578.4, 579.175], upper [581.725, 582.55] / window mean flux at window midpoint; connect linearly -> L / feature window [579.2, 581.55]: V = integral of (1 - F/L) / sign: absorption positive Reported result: -0.081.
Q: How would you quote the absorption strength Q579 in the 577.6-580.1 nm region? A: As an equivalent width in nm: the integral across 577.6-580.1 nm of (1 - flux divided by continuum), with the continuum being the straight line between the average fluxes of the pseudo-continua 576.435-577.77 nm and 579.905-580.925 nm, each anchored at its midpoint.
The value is 0.07 nm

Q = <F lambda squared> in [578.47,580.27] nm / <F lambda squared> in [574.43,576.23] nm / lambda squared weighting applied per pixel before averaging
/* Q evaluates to 0.95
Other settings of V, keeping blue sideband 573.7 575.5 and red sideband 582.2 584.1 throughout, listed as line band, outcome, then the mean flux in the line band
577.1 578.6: 0.05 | 16.1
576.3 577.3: 0.04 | 16.1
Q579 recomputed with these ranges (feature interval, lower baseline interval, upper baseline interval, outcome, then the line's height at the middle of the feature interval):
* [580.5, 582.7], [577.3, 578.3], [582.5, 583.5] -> -0.05 nm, 15.6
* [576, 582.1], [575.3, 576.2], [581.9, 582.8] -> 0.22 nm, 16.6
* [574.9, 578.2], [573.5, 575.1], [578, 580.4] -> 0.00 nm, 16.4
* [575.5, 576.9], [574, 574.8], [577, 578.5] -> 0.02 nm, 16.5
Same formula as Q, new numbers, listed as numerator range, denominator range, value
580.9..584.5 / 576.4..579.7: 1.00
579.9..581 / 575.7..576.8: 1.03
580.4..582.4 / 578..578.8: 1.05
